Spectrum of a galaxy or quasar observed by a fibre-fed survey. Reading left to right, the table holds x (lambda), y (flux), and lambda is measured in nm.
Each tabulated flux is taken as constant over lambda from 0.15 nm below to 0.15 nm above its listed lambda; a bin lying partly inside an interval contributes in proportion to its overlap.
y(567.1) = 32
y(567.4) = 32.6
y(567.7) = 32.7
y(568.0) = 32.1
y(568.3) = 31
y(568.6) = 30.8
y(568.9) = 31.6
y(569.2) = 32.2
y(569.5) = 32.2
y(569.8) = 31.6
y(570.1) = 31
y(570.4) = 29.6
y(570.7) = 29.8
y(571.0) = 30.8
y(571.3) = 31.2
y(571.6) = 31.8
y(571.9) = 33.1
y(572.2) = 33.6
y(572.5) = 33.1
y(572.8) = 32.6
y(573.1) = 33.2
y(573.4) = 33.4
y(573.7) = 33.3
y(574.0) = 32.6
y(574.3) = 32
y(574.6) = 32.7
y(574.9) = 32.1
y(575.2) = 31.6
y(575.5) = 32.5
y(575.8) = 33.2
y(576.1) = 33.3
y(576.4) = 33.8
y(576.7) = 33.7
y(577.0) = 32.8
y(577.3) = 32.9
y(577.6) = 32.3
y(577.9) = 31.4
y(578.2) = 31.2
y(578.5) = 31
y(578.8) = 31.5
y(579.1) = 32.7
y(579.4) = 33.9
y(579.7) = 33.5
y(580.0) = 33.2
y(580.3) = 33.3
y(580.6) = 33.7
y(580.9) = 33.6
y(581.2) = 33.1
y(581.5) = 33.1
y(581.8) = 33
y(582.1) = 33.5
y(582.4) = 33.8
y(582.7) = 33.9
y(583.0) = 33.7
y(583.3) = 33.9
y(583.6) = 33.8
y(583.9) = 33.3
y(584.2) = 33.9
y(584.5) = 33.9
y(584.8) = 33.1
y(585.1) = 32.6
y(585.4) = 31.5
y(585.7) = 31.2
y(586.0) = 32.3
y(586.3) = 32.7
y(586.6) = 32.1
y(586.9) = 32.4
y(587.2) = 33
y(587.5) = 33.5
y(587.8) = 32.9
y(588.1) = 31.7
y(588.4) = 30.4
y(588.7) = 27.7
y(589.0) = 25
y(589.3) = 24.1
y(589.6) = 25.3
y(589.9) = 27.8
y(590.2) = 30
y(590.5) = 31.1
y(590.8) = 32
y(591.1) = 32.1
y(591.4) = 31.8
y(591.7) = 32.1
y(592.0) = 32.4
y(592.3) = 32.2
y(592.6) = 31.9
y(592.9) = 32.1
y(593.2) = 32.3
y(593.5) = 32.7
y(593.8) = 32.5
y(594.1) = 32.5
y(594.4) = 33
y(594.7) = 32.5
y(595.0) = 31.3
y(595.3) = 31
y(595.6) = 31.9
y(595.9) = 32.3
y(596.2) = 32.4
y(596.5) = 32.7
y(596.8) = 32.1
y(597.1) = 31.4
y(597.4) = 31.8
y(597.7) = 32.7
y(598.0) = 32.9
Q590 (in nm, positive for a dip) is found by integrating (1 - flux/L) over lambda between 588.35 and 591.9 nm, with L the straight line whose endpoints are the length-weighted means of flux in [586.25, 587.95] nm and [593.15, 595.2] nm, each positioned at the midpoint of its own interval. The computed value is 0.38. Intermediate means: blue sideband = 32.8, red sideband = 32.4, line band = 29.1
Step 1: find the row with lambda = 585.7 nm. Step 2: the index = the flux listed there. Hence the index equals 31.2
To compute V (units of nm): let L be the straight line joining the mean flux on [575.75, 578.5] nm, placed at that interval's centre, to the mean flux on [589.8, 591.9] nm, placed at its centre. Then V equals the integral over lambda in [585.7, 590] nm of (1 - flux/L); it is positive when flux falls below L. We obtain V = 0.18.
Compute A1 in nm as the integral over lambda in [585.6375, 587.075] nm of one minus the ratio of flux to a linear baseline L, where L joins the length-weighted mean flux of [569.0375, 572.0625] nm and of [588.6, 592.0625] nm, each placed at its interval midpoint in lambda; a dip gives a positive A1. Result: -0.12 nm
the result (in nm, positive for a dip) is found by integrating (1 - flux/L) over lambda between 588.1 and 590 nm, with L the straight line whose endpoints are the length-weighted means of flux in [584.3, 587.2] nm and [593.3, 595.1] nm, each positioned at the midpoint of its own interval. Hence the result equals 0.32 nm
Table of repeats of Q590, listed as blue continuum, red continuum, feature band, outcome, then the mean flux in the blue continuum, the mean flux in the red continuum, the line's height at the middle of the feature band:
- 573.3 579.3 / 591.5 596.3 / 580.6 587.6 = -0.16 nm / 32.5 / 32.2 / 32.4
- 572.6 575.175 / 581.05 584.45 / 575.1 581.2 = 0.06 nm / 32.7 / 33.6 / 33.1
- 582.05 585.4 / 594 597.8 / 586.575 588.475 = 0.04 nm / 33.5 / 32.1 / 33.1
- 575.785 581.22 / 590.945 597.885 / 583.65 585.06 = -0.04 nm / 32.8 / 32.2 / 32.6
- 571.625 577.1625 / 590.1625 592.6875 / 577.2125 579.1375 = 0.05 nm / 32.9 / 31.8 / 32.7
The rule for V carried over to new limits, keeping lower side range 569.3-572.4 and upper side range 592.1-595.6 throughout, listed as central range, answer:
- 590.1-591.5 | 0.028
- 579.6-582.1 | -0.120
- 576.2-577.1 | -0.051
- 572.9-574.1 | -0.059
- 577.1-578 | -0.016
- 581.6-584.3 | -0.150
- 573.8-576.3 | -0.072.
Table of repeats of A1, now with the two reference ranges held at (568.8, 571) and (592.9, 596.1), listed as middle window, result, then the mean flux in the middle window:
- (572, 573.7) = -0.11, 33.2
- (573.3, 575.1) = -0.08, 32.6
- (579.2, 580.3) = -0.07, 33.5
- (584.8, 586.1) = -0.01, 32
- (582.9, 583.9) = -0.06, 33.7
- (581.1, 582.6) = -0.08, 33.3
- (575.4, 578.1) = -0.12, 32.9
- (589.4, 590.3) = 0.13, 27.4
